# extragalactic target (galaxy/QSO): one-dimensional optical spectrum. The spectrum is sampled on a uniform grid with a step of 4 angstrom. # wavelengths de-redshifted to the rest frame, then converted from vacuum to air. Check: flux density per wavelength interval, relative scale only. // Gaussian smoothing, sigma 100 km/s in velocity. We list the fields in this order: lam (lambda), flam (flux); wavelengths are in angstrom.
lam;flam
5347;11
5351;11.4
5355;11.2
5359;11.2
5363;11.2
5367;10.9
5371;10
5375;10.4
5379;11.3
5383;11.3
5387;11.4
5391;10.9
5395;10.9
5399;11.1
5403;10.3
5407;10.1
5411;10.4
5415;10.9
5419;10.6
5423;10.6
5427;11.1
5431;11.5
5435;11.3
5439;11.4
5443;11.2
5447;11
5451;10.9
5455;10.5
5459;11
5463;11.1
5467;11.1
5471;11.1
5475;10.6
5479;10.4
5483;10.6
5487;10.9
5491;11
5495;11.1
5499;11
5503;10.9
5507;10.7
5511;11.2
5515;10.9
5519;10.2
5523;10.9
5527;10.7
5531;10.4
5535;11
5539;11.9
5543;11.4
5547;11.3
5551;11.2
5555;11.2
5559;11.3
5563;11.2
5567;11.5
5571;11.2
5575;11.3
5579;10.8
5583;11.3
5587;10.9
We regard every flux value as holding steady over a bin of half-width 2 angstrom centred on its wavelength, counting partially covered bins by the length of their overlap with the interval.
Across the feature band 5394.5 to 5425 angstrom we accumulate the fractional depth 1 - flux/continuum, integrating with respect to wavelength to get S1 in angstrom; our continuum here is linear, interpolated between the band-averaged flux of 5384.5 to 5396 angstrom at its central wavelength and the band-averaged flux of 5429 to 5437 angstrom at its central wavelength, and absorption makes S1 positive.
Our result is 1.7 angstrom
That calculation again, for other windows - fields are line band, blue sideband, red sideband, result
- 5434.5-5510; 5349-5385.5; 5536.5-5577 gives 1.7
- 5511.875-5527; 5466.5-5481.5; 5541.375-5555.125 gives 0.5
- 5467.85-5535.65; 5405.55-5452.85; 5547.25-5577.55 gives 1.9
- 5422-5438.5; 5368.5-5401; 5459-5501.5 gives -0.4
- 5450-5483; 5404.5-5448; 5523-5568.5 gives 0.5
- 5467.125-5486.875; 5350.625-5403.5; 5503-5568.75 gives 0.5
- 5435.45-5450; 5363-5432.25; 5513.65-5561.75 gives -0.4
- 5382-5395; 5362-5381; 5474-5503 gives -0.5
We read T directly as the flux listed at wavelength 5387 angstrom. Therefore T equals 11.4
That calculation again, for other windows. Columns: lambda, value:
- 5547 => 11.3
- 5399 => 11.1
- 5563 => 11.2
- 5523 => 10.9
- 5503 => 10.9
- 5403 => 10.3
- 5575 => 11.3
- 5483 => 10.6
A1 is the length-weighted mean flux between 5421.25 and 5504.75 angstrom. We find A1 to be 11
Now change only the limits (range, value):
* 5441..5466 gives 11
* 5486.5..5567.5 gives 11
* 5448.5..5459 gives 10.8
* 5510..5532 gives 10.7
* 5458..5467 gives 11.1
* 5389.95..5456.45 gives 10.9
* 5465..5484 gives 10.8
